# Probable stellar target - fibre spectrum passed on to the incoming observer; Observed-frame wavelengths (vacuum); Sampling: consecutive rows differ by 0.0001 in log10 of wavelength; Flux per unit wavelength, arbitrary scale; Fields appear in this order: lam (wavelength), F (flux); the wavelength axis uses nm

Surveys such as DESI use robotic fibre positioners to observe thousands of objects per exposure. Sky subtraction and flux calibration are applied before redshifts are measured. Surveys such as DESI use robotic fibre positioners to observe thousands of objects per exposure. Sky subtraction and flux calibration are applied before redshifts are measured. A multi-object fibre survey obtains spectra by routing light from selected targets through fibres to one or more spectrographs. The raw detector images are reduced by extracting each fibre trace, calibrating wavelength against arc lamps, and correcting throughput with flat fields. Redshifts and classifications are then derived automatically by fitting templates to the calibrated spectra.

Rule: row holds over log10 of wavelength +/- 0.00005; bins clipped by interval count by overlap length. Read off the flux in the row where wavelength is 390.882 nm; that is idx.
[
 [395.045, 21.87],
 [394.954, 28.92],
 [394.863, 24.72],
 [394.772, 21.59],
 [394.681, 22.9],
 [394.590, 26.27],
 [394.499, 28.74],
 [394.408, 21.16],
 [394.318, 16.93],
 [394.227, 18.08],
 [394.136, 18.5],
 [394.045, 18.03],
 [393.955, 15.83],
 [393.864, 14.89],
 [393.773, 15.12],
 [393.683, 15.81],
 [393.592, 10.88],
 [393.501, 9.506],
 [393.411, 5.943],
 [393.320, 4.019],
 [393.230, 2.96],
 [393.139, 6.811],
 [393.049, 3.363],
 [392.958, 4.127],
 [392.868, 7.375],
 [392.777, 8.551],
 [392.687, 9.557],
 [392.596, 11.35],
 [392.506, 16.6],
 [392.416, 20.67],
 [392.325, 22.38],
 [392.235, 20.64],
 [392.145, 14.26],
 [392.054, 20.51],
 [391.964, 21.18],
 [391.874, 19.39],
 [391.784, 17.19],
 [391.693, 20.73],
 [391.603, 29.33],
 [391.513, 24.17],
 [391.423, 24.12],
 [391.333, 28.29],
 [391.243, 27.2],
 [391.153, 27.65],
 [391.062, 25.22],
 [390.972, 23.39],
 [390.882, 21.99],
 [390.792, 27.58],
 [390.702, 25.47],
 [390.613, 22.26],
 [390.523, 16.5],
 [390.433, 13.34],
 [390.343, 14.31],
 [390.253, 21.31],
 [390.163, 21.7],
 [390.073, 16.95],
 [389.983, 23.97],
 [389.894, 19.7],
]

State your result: 21.99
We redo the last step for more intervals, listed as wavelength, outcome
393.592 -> 10.88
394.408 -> 21.16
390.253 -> 21.31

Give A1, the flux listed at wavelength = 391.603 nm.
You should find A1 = 29.33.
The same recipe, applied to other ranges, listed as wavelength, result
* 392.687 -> 9.557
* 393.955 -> 15.83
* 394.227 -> 18.08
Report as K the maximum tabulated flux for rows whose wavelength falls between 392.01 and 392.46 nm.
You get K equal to 22.38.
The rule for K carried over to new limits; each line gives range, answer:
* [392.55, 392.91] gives 11.35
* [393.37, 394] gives 15.83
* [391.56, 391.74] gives 29.33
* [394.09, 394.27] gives 18.5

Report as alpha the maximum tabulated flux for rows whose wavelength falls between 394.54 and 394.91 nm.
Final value 26.27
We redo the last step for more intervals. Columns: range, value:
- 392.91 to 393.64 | 10.88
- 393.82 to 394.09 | 18.03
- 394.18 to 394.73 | 28.74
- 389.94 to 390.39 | 23.97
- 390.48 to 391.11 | 27.58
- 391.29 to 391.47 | 28.29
